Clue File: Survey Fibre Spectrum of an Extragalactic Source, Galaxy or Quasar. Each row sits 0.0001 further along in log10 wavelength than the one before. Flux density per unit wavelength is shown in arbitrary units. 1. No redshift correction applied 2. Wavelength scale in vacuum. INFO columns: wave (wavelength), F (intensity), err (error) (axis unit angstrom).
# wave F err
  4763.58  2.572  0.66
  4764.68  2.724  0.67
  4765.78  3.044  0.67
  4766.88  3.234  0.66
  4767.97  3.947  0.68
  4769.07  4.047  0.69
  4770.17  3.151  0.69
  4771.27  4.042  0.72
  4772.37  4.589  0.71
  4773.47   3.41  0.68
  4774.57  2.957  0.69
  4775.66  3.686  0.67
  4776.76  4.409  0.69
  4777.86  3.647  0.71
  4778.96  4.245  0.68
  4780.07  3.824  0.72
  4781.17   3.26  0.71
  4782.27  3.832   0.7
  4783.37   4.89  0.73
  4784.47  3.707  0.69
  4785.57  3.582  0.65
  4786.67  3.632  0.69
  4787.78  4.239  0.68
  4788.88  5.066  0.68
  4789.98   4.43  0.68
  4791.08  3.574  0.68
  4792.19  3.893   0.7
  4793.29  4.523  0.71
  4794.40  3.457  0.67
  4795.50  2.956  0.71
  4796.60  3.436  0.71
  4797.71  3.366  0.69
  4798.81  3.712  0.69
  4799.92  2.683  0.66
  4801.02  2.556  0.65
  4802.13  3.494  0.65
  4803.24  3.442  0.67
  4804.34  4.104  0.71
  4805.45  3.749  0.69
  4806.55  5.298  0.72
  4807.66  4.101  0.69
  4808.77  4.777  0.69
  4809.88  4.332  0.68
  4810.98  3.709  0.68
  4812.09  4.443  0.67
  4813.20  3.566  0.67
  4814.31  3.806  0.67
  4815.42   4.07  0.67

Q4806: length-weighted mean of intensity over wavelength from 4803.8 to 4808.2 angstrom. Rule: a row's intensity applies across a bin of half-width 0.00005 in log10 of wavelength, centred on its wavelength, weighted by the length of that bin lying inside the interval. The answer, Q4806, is 4.31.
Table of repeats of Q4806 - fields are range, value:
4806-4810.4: 4.62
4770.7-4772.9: 4.3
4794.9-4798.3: 3.27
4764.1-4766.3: 2.87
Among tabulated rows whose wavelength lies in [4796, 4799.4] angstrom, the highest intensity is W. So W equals 3.712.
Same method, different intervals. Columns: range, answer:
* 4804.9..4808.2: 5.298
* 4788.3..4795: 5.066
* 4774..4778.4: 4.409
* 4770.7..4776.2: 4.589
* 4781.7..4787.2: 4.89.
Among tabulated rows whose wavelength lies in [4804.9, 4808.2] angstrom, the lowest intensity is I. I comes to 3.749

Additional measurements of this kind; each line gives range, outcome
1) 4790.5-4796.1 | 2.956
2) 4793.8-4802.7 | 2.556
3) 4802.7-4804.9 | 3.442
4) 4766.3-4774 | 3.151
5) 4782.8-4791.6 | 3.574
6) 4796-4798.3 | 3.366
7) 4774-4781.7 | 2.957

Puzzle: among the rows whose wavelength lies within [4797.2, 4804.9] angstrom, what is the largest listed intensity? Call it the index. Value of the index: 4.104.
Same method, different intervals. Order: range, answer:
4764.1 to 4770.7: 4.047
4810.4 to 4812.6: 4.443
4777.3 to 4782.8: 4.245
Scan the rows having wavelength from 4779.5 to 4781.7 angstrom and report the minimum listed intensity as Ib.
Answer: 3.26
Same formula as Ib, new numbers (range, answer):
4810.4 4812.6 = 3.709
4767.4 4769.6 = 3.947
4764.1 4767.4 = 2.724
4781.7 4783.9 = 3.832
